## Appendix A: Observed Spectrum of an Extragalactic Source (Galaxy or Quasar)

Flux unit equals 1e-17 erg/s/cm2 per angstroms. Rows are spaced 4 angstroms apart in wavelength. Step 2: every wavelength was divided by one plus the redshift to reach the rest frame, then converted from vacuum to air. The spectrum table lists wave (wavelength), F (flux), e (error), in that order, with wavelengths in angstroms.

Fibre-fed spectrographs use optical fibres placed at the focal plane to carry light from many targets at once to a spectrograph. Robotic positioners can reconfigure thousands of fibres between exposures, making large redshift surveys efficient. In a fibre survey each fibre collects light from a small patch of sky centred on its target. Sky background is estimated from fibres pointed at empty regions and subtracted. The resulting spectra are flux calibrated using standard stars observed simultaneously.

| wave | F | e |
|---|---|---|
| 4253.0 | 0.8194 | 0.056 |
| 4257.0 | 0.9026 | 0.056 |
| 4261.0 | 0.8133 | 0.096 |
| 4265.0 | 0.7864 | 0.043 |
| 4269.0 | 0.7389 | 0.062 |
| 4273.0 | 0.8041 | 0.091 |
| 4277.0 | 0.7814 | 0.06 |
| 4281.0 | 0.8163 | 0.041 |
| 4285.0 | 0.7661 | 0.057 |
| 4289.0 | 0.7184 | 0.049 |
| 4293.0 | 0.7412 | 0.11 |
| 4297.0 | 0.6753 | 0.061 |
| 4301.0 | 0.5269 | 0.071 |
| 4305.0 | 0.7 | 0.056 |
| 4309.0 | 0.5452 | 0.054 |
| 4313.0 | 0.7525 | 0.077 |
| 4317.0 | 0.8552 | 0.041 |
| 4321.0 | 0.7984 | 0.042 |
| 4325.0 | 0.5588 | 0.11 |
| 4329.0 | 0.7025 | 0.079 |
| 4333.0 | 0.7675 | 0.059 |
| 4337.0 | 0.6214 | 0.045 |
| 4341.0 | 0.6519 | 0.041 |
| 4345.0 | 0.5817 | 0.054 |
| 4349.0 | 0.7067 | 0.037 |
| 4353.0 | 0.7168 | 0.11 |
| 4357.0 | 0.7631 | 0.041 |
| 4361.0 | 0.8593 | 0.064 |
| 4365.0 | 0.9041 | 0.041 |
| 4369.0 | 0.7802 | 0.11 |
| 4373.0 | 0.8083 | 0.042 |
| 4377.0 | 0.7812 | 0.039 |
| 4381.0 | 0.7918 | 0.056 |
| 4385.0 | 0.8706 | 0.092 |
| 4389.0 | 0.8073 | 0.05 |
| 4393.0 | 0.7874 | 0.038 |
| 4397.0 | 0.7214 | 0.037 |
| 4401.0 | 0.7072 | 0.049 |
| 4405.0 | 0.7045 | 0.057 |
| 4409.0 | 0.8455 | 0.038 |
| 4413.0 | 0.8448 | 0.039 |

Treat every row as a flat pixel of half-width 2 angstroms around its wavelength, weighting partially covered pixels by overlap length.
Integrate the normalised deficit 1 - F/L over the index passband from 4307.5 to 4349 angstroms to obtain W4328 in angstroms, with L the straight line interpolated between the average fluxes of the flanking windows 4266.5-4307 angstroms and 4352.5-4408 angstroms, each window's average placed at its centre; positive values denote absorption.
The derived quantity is 3.75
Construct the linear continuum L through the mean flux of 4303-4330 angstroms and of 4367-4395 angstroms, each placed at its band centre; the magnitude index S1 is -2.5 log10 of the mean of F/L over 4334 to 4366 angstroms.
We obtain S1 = 0.051 mag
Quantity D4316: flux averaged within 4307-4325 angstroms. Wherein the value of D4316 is 0.718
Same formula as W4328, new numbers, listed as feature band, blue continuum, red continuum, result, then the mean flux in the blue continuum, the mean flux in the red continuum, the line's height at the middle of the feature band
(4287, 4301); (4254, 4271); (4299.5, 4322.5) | 1.00 angstroms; 0.811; 0.698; 0.737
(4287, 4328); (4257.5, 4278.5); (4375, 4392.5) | 5.73 angstroms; 0.793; 0.811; 0.799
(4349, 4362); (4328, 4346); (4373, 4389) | -0.59 angstroms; 0.668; 0.813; 0.729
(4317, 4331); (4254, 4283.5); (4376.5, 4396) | 1.65 angstroms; 0.806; 0.805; 0.806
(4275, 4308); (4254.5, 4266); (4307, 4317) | 1.74 angstroms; 0.838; 0.69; 0.749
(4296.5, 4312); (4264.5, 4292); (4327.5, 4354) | 2.48 angstroms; 0.771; 0.676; 0.732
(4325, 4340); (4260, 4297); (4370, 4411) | 1.92 angstroms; 0.768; 0.782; 0.775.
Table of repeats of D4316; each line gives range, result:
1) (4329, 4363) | 0.708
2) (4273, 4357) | 0.703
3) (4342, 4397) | 0.777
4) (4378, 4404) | 0.778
